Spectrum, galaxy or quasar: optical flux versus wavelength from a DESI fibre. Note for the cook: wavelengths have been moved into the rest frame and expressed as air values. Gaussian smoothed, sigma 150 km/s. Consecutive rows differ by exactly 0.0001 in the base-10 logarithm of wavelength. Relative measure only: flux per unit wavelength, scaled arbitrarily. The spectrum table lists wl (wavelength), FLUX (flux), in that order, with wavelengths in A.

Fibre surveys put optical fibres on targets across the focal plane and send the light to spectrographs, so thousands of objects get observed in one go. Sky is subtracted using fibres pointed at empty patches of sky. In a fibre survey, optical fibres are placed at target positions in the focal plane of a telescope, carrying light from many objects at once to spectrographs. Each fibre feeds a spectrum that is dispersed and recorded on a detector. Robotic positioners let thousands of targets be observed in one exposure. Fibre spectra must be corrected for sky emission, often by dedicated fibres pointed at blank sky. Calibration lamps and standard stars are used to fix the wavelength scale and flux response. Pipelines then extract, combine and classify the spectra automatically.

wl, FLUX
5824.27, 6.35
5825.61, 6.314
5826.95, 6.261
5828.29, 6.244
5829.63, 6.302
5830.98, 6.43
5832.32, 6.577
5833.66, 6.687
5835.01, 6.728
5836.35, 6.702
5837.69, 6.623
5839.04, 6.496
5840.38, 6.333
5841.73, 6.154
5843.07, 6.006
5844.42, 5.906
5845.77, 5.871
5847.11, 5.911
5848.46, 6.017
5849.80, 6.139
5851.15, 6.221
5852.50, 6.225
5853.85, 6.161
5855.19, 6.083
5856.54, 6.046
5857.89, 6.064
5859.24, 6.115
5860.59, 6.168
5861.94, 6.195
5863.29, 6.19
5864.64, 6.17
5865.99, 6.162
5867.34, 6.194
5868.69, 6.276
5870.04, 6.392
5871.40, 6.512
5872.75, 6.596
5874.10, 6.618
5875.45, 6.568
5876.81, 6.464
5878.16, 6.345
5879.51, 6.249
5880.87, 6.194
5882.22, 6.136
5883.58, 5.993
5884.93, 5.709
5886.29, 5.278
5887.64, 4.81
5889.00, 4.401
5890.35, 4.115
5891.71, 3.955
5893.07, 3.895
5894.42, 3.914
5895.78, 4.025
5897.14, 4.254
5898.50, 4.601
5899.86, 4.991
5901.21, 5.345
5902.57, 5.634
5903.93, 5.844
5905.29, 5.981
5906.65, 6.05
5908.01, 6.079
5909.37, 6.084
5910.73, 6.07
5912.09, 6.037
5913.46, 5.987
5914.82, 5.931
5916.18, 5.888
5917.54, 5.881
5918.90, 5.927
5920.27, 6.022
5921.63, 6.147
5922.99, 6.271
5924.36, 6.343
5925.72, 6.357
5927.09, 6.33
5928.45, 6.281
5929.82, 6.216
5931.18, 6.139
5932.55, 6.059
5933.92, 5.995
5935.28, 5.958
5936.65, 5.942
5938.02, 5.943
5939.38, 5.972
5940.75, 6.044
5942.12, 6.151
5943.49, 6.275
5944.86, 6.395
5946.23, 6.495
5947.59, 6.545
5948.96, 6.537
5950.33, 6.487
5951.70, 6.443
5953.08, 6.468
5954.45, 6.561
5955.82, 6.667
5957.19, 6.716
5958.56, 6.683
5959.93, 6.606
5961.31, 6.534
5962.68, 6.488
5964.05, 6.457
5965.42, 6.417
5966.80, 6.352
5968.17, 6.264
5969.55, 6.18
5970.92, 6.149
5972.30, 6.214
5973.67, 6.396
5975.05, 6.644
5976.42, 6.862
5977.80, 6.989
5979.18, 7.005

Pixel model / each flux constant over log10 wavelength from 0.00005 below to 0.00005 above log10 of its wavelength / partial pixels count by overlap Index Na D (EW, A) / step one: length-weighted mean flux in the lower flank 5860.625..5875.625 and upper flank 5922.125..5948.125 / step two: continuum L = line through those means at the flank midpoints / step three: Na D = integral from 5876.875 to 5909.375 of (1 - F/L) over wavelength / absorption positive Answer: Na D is 5.3 A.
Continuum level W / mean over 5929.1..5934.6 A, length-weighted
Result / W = 6.1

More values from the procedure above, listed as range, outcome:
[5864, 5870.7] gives 6.24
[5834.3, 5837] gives 6.71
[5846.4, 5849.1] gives 5.97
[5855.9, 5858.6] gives 6.05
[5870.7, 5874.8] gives 6.57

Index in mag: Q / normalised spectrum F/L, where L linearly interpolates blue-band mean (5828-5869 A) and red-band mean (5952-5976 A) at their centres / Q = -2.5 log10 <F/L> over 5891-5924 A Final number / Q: 0.17 mag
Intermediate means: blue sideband 6.24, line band 5.46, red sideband 6.46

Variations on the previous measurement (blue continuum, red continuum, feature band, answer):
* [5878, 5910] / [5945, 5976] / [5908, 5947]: -0.05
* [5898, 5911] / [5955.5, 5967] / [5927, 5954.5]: 0.00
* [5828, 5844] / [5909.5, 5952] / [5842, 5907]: 0.11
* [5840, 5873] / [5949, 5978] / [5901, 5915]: 0.07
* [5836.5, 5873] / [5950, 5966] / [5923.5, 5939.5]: 0.06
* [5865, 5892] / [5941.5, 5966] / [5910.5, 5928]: 0.02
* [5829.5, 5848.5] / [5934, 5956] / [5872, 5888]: 0.04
